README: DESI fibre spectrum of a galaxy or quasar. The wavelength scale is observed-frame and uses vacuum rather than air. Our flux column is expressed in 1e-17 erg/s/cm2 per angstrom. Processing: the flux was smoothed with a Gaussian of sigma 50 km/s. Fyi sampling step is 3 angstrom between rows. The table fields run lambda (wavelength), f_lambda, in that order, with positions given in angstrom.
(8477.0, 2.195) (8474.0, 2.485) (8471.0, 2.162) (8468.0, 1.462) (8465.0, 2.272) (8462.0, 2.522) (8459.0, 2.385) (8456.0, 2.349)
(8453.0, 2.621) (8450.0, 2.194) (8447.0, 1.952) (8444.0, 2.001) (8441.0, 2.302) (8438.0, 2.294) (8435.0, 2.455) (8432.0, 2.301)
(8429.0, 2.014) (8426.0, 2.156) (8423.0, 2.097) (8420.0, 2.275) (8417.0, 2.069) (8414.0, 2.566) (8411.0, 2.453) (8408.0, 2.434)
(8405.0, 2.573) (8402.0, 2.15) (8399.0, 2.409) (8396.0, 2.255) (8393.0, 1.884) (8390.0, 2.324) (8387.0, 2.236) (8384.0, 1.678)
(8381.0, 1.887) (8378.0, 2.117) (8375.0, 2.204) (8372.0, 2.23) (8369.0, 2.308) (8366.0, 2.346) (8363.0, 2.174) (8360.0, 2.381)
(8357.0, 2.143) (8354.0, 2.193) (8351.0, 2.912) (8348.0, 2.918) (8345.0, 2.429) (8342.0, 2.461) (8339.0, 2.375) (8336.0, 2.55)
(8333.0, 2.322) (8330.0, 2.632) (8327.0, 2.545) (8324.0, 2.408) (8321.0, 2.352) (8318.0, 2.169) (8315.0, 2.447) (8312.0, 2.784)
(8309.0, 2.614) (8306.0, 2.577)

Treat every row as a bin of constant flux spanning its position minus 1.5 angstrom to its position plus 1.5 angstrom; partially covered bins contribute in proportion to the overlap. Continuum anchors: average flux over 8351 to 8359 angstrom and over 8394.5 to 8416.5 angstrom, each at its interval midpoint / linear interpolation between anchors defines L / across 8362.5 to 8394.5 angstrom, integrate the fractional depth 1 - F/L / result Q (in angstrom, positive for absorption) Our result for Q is 3.10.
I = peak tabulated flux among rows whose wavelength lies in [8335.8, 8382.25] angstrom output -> 2.918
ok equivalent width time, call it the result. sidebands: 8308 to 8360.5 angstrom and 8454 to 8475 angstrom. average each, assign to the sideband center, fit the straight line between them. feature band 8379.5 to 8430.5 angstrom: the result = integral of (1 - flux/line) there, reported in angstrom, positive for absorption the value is 3.1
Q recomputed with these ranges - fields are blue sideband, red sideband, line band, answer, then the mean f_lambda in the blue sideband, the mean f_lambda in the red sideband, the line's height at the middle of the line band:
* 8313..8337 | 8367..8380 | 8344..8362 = -1.44 angstrom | 2.43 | 2.21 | 2.3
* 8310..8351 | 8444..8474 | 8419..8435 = 0.67 angstrom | 2.51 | 2.22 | 2.29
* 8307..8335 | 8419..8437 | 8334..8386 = 1.61 angstrom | 2.48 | 2.22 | 2.38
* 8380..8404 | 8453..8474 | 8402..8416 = -1.99 angstrom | 2.12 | 2.24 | 2.15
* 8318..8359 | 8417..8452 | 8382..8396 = 1.63 angstrom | 2.47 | 2.19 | 2.32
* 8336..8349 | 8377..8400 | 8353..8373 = 0.67 angstrom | 2.53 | 2.09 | 2.34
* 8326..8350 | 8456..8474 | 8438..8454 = 0.31 angstrom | 2.54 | 2.2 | 2.25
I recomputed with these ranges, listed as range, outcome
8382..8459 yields 2.621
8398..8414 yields 2.573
